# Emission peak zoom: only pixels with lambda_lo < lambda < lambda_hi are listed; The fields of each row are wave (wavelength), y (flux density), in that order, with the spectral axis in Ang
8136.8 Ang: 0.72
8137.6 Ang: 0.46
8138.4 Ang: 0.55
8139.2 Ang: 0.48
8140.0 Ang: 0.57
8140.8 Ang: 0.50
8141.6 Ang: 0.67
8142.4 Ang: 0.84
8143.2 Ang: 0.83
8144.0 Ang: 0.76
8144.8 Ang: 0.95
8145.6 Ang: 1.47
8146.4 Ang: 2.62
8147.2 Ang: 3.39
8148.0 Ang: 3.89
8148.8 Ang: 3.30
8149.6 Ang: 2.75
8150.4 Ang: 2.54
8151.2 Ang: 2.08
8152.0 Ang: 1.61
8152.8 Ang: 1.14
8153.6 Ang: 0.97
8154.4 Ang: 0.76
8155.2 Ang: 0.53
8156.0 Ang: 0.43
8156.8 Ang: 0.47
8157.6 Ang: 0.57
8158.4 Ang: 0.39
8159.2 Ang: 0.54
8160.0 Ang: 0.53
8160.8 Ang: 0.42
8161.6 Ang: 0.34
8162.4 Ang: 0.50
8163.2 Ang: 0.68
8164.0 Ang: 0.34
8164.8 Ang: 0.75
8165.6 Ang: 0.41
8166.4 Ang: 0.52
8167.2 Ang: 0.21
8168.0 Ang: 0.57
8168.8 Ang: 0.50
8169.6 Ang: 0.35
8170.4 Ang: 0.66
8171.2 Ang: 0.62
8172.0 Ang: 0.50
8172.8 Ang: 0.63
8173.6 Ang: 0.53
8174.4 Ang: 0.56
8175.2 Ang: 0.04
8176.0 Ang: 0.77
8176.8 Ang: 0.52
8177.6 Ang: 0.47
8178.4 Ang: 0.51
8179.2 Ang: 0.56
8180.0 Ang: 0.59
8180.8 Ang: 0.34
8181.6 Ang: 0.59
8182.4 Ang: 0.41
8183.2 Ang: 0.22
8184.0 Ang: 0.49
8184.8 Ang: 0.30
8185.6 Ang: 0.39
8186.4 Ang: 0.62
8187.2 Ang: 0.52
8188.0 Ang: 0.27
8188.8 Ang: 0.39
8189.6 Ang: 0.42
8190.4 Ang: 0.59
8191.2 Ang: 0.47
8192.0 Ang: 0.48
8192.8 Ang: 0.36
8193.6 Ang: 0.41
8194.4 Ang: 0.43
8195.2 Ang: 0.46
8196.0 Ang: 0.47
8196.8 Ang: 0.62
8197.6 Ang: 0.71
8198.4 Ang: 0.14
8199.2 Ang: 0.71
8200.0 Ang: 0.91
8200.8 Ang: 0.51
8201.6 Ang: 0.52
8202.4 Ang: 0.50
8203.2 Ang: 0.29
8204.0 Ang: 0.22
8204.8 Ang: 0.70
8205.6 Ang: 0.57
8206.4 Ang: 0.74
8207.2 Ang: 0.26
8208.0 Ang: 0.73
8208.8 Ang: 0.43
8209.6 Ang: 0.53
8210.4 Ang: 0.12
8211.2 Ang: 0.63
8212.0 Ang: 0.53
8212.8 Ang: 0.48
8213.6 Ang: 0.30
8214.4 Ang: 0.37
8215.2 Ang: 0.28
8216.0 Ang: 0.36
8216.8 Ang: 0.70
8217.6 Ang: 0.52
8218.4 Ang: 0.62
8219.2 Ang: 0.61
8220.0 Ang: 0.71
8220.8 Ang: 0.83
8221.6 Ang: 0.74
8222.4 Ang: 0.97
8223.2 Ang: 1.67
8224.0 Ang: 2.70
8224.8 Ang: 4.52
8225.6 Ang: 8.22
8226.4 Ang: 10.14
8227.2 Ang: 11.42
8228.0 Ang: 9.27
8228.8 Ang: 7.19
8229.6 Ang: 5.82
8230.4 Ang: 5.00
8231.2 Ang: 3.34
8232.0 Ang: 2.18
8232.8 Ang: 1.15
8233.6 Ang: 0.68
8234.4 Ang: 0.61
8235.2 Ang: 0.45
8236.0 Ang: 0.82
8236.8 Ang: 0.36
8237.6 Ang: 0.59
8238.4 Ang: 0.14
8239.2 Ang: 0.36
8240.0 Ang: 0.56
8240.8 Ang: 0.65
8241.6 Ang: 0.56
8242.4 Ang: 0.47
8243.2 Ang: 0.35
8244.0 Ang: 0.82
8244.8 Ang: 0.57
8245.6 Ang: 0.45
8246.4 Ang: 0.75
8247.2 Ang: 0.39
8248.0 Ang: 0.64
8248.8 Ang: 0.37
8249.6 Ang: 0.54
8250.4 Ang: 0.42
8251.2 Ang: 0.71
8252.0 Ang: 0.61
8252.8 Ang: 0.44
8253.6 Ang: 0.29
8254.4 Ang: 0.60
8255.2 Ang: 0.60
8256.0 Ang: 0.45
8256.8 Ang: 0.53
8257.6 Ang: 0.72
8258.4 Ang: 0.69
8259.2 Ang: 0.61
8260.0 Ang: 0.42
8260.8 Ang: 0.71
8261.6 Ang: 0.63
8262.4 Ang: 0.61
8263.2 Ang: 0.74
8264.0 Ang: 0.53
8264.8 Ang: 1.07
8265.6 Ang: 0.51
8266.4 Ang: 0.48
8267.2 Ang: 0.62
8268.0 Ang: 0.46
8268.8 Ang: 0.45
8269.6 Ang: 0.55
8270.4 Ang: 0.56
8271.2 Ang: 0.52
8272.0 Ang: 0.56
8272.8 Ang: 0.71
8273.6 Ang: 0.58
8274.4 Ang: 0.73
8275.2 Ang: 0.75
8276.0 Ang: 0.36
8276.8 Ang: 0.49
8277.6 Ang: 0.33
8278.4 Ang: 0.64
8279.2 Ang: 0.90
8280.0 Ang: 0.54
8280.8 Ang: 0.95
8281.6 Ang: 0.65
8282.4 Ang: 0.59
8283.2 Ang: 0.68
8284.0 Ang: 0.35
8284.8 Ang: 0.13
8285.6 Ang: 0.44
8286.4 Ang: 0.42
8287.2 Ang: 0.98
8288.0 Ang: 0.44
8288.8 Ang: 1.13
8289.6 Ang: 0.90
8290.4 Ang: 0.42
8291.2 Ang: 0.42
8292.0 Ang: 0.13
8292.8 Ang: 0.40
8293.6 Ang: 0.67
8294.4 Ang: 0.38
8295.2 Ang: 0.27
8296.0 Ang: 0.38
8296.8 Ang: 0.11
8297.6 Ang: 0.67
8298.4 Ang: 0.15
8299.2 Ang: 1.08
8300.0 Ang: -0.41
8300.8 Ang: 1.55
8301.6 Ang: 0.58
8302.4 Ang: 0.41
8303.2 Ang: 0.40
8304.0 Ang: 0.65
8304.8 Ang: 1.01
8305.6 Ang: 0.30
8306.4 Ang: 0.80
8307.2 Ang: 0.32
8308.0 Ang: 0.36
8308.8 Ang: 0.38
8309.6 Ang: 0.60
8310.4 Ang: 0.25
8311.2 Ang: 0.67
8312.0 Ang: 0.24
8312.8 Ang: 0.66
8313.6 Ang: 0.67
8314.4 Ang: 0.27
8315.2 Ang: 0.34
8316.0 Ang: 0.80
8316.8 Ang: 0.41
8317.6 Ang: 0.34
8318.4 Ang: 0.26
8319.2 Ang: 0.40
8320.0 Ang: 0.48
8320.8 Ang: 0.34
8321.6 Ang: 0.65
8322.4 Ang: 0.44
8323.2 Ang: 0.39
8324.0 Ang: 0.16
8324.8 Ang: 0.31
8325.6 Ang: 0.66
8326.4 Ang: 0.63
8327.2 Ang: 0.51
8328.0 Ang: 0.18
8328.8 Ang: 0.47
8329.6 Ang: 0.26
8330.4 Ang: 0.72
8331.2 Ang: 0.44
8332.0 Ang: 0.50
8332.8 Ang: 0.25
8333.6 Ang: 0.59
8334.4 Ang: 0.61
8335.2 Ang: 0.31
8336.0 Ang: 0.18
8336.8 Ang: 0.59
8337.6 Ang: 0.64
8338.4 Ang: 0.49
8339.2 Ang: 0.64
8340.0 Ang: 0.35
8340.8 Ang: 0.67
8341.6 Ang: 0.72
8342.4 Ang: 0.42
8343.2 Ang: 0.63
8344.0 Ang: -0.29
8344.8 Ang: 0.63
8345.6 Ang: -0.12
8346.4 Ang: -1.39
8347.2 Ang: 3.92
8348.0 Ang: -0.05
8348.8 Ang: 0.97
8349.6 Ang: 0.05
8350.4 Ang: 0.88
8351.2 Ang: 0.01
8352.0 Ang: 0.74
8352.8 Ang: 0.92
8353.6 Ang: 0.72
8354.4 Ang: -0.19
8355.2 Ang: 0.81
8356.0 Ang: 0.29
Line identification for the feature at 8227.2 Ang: [O III] 5007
